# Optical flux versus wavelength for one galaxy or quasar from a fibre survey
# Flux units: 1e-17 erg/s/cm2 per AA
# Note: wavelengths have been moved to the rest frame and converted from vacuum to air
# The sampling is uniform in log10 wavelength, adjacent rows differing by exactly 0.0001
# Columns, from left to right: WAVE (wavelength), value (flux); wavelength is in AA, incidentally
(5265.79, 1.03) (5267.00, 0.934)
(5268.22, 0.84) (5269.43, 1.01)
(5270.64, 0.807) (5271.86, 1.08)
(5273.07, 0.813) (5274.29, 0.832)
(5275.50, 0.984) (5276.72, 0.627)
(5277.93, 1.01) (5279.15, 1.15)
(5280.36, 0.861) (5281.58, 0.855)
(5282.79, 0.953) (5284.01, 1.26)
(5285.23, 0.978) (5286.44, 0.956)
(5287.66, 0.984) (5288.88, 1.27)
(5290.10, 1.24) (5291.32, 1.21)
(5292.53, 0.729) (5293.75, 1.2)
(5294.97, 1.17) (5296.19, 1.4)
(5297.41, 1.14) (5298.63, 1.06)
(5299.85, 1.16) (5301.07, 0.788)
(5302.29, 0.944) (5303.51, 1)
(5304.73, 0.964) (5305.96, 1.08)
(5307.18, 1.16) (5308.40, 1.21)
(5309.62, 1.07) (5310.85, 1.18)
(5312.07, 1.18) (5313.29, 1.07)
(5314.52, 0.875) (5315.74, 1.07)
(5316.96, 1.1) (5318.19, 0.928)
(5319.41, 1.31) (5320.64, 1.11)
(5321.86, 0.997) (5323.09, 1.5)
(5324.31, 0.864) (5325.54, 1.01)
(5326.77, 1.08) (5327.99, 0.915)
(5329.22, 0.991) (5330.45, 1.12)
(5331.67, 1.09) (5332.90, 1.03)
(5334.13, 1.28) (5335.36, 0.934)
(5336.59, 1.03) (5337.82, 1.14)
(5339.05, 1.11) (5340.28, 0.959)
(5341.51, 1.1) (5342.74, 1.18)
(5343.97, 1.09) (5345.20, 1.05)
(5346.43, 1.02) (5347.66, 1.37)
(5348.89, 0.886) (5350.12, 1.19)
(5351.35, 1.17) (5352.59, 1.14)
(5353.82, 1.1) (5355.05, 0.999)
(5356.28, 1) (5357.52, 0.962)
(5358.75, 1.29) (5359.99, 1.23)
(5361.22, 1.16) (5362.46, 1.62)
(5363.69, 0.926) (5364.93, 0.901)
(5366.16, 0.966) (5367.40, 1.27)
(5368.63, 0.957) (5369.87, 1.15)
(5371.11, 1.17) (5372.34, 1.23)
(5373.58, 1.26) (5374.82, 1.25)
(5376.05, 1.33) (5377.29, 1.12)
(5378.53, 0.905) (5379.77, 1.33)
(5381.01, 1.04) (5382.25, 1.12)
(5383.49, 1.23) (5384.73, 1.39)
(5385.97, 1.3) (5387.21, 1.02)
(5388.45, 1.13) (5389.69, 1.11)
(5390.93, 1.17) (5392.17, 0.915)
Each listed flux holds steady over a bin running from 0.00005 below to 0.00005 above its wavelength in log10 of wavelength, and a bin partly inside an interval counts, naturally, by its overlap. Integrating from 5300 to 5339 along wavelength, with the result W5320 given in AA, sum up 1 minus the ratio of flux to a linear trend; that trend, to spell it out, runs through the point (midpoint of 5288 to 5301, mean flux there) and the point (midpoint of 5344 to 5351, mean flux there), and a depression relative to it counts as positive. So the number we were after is 2.0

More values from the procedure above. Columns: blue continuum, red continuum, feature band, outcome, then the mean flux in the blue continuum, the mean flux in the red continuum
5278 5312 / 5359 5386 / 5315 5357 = 1.6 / 1.07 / 1.17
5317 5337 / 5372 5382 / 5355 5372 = 0.5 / 1.08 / 1.18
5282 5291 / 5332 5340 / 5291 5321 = 0.1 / 1.09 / 1.08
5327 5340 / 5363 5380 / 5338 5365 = -0.6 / 1.06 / 1.12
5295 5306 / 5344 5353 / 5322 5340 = 0.4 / 1.06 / 1.12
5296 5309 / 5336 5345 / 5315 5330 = 0.1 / 1.07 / 1.09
